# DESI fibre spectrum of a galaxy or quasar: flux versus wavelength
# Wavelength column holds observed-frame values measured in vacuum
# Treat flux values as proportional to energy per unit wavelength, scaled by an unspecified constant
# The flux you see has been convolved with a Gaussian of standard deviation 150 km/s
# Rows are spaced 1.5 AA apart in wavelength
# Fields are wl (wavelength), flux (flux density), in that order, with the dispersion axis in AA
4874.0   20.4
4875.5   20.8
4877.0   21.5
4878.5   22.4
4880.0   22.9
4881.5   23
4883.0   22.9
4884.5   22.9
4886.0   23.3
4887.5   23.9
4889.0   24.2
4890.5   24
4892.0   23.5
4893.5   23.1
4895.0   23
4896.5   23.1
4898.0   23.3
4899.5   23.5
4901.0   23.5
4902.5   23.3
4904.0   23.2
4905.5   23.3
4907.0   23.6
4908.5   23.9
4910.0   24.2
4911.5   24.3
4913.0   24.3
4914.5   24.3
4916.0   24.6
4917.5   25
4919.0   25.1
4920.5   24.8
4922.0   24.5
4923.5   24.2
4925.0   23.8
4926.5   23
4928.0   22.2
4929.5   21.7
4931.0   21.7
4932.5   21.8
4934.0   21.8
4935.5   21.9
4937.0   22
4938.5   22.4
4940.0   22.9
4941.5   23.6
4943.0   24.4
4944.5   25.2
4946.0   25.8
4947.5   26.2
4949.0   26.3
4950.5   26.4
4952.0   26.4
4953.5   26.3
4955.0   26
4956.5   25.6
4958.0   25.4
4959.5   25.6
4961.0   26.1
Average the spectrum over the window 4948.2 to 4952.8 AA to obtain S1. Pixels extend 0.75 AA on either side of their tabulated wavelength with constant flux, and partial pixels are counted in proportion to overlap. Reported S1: 26.4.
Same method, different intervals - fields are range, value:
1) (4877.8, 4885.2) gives 22.8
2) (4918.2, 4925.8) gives 24.5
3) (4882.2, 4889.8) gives 23.4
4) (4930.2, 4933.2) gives 21.7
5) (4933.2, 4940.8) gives 22.2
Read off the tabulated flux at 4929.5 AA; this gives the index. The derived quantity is 21.7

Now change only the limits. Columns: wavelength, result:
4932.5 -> 21.8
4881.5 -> 23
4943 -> 24.4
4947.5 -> 26.2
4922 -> 24.5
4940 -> 22.9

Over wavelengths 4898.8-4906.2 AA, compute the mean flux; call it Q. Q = 23.4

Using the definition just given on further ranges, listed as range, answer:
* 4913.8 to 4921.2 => 24.8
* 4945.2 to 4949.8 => 26.1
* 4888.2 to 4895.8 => 23.6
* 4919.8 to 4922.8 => 24.6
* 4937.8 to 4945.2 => 23.7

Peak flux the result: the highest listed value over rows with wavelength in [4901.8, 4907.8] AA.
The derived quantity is 23.6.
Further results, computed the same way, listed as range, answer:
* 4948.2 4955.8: 26.4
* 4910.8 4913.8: 24.3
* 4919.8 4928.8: 24.8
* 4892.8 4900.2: 23.5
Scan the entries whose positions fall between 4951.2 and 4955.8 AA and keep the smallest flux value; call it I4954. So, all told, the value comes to 26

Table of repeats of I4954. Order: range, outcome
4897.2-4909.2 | 23.2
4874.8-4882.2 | 20.8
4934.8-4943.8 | 21.9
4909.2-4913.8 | 24.2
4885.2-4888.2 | 23.3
